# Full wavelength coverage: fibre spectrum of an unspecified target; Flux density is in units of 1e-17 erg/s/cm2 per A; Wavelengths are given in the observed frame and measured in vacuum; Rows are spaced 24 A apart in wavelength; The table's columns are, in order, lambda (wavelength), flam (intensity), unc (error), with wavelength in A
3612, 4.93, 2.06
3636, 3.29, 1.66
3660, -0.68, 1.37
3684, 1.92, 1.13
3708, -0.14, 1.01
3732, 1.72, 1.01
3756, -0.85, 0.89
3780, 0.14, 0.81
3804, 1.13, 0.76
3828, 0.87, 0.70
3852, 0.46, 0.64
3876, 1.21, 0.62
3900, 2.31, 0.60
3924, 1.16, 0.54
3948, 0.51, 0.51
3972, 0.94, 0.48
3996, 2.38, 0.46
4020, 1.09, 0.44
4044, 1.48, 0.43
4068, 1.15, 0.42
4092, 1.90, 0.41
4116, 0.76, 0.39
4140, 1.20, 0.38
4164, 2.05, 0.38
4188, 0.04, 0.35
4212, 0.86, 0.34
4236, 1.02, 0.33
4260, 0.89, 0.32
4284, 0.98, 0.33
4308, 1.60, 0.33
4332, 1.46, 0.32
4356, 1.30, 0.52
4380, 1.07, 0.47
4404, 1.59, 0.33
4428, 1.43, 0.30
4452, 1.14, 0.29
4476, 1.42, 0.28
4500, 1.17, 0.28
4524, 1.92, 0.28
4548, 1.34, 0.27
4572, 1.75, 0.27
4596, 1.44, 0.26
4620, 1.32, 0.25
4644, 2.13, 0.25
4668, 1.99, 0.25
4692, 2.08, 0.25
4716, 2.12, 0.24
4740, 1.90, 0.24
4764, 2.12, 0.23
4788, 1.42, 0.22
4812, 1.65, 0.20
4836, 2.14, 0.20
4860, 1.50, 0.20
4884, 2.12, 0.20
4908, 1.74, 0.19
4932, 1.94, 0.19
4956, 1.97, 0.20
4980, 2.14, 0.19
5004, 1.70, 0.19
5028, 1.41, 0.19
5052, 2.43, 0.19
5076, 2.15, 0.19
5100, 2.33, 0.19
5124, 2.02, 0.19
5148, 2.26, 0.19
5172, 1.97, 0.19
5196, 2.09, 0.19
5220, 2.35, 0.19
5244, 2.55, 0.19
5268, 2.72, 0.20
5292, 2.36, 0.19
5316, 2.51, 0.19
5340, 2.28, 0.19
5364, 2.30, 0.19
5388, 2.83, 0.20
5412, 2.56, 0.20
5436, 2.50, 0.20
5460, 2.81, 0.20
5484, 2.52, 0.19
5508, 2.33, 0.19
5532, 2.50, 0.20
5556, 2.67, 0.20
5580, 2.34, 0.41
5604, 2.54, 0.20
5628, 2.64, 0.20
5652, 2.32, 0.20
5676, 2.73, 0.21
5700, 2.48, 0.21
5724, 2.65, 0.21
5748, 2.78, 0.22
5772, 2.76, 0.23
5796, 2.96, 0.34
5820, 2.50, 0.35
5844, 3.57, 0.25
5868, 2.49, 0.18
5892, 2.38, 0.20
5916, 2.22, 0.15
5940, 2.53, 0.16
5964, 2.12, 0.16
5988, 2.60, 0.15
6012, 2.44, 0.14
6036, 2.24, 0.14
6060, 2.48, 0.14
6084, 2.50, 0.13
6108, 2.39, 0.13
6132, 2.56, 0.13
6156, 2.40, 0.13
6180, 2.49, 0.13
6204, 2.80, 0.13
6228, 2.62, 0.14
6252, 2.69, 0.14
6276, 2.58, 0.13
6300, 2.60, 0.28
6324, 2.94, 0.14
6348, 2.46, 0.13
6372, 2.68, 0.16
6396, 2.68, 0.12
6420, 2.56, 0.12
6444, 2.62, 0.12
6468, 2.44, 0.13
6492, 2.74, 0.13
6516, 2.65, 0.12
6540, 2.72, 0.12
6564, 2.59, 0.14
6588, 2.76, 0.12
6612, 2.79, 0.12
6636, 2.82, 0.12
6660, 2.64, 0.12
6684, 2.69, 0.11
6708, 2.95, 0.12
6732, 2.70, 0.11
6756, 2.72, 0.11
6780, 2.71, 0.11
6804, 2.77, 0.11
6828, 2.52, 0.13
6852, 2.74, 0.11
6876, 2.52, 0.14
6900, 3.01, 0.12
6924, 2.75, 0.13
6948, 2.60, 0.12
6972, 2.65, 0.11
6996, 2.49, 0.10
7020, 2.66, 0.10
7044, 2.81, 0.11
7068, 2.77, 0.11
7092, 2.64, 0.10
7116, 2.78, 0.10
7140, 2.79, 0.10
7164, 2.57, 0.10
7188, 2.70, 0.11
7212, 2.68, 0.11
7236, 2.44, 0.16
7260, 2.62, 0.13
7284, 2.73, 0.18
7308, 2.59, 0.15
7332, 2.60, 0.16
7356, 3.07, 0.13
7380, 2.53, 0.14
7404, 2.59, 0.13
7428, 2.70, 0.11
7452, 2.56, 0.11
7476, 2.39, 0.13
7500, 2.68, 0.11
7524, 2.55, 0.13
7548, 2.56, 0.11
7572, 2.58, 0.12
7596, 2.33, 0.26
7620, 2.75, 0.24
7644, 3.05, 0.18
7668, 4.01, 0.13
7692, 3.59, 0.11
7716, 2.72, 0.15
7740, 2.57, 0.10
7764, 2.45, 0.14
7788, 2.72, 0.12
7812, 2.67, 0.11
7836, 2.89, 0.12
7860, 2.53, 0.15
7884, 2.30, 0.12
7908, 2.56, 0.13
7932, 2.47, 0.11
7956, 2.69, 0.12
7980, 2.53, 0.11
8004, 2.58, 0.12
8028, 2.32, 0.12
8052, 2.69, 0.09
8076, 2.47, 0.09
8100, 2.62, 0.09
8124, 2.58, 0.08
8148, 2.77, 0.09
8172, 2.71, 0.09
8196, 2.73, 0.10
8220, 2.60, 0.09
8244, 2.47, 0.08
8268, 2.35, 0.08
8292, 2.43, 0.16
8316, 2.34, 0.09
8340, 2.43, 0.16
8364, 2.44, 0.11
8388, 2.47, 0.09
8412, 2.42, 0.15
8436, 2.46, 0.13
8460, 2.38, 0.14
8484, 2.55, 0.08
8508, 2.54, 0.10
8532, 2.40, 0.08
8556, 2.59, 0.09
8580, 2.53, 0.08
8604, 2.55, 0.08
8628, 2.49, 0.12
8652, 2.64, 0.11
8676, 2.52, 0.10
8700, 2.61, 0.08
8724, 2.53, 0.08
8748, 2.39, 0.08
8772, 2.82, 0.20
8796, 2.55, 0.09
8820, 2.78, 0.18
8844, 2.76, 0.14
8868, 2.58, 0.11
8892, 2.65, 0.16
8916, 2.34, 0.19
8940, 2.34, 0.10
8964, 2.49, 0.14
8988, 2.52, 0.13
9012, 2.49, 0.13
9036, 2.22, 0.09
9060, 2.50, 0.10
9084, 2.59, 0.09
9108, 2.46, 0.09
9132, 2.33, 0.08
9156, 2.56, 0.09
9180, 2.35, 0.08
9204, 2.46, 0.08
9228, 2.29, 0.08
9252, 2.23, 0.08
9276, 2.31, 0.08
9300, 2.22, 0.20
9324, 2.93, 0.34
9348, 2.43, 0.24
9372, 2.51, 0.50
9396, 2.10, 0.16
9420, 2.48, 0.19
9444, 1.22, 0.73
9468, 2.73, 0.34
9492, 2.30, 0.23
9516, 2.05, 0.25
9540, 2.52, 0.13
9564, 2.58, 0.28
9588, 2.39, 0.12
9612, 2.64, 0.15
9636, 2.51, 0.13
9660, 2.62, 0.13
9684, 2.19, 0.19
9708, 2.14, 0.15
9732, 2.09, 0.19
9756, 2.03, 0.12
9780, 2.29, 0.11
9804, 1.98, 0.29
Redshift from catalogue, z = 0.17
